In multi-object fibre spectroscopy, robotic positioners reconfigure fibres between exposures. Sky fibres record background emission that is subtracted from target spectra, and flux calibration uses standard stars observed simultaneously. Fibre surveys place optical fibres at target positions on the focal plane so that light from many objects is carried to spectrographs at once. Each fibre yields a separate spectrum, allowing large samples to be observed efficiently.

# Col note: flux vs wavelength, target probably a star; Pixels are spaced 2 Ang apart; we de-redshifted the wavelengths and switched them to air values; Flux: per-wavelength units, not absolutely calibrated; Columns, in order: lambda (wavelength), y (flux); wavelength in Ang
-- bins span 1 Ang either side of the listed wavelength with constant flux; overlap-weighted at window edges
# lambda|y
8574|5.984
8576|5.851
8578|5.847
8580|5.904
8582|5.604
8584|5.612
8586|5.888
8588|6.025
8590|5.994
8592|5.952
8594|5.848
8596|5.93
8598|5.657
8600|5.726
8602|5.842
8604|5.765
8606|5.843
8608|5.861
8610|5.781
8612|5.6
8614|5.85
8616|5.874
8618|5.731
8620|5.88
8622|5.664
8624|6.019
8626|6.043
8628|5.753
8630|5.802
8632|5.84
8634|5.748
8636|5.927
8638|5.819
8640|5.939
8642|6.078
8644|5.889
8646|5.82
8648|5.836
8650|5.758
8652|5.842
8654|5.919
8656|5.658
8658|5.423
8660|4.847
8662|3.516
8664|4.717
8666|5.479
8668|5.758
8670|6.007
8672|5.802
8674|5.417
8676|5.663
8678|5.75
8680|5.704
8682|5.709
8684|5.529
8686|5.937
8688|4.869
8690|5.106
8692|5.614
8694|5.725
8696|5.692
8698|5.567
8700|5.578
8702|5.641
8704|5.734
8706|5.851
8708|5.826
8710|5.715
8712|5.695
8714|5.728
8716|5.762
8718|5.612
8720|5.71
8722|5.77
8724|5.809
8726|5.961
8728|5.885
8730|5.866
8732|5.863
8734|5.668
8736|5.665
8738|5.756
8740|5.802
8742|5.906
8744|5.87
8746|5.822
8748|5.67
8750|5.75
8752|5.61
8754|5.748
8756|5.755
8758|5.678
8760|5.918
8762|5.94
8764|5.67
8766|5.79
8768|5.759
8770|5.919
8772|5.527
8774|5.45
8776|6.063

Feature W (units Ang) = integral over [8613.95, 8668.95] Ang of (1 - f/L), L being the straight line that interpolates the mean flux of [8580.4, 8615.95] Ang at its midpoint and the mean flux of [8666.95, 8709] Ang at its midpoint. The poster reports 0.7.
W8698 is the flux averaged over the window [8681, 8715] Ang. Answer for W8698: 5.62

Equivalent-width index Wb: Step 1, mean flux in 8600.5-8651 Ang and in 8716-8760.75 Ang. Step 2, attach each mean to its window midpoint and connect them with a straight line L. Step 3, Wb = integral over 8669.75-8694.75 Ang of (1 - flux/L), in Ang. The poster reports 0.9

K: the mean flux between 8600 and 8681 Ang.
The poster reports 5.69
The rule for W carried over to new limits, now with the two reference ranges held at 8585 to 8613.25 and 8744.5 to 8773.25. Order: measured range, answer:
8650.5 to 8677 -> 1.9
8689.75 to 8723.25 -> 0.6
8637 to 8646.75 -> -0.2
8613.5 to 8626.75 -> -0.1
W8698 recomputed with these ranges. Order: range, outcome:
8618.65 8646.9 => 5.87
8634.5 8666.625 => 5.53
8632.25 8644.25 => 5.9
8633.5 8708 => 5.59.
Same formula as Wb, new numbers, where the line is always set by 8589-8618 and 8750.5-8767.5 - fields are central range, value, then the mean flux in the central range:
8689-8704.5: 0.56 Ang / 5.58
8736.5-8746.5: -0.09 Ang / 5.82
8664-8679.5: 0.43 Ang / 5.63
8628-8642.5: -0.14 Ang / 5.86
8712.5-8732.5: -0.06 Ang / 5.79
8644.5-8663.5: 1.33 Ang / 5.4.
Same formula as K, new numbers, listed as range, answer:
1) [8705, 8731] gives 5.78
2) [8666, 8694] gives 5.6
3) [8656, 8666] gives 4.81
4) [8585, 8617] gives 5.84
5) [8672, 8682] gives 5.66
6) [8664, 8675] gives 5.6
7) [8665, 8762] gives 5.71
